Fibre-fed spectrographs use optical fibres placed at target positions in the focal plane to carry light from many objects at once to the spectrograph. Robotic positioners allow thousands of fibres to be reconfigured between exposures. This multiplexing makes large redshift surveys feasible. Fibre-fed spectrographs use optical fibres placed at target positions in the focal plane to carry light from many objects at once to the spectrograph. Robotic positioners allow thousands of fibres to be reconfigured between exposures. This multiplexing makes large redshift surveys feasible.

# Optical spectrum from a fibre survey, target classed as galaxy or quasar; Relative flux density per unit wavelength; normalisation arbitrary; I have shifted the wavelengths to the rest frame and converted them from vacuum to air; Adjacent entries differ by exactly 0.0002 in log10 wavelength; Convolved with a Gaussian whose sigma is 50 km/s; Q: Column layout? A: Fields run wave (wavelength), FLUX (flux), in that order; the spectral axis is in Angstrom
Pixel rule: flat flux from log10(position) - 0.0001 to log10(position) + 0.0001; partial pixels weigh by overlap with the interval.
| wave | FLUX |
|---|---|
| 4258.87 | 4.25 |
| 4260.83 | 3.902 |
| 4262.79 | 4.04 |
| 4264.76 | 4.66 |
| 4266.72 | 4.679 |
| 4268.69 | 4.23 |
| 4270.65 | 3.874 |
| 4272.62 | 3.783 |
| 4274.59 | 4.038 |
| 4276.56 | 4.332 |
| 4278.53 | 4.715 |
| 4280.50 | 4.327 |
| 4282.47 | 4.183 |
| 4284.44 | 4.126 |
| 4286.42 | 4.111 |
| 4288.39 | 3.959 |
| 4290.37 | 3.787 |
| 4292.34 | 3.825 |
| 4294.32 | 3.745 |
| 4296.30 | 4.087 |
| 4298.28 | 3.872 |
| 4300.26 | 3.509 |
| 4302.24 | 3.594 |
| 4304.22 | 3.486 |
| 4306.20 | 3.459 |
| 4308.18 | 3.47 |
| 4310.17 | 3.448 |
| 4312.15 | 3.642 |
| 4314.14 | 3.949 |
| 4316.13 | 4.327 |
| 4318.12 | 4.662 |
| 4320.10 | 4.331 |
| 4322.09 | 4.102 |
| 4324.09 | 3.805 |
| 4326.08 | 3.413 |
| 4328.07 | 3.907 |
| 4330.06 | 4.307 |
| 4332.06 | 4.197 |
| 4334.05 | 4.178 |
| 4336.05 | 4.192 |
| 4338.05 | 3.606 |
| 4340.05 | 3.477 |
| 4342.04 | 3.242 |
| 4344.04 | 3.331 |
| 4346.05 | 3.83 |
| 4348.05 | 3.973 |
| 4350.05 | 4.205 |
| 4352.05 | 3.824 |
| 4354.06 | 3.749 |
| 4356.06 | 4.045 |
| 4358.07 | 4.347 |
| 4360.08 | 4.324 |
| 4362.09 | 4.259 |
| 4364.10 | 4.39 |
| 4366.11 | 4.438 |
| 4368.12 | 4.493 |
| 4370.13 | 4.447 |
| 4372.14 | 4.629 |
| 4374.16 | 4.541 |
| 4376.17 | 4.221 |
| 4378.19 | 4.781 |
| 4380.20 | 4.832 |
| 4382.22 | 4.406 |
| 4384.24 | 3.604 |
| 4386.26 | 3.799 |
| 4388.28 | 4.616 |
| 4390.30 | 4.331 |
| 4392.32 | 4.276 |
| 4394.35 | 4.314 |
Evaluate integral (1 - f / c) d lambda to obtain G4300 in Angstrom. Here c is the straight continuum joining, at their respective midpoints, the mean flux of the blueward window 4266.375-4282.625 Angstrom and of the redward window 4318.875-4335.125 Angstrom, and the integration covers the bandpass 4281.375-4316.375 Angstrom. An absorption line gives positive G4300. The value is 2.9 Angstrom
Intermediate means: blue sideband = 4.23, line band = 3.8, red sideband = 4.04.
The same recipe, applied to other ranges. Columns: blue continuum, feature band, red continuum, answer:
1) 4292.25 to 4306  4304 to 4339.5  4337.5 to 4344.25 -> -3.74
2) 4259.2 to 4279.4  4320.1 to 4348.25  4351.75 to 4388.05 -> 2.86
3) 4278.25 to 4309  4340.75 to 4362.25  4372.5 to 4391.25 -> 1.50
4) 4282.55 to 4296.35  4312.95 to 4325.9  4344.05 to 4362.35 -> -0.51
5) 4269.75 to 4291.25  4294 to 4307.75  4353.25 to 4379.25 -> 1.67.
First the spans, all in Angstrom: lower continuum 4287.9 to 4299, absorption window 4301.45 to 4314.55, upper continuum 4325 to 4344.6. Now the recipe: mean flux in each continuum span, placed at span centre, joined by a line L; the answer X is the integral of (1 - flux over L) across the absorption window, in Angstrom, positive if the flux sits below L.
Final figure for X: 1.0 Angstrom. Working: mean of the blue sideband 3.87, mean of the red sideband 3.8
